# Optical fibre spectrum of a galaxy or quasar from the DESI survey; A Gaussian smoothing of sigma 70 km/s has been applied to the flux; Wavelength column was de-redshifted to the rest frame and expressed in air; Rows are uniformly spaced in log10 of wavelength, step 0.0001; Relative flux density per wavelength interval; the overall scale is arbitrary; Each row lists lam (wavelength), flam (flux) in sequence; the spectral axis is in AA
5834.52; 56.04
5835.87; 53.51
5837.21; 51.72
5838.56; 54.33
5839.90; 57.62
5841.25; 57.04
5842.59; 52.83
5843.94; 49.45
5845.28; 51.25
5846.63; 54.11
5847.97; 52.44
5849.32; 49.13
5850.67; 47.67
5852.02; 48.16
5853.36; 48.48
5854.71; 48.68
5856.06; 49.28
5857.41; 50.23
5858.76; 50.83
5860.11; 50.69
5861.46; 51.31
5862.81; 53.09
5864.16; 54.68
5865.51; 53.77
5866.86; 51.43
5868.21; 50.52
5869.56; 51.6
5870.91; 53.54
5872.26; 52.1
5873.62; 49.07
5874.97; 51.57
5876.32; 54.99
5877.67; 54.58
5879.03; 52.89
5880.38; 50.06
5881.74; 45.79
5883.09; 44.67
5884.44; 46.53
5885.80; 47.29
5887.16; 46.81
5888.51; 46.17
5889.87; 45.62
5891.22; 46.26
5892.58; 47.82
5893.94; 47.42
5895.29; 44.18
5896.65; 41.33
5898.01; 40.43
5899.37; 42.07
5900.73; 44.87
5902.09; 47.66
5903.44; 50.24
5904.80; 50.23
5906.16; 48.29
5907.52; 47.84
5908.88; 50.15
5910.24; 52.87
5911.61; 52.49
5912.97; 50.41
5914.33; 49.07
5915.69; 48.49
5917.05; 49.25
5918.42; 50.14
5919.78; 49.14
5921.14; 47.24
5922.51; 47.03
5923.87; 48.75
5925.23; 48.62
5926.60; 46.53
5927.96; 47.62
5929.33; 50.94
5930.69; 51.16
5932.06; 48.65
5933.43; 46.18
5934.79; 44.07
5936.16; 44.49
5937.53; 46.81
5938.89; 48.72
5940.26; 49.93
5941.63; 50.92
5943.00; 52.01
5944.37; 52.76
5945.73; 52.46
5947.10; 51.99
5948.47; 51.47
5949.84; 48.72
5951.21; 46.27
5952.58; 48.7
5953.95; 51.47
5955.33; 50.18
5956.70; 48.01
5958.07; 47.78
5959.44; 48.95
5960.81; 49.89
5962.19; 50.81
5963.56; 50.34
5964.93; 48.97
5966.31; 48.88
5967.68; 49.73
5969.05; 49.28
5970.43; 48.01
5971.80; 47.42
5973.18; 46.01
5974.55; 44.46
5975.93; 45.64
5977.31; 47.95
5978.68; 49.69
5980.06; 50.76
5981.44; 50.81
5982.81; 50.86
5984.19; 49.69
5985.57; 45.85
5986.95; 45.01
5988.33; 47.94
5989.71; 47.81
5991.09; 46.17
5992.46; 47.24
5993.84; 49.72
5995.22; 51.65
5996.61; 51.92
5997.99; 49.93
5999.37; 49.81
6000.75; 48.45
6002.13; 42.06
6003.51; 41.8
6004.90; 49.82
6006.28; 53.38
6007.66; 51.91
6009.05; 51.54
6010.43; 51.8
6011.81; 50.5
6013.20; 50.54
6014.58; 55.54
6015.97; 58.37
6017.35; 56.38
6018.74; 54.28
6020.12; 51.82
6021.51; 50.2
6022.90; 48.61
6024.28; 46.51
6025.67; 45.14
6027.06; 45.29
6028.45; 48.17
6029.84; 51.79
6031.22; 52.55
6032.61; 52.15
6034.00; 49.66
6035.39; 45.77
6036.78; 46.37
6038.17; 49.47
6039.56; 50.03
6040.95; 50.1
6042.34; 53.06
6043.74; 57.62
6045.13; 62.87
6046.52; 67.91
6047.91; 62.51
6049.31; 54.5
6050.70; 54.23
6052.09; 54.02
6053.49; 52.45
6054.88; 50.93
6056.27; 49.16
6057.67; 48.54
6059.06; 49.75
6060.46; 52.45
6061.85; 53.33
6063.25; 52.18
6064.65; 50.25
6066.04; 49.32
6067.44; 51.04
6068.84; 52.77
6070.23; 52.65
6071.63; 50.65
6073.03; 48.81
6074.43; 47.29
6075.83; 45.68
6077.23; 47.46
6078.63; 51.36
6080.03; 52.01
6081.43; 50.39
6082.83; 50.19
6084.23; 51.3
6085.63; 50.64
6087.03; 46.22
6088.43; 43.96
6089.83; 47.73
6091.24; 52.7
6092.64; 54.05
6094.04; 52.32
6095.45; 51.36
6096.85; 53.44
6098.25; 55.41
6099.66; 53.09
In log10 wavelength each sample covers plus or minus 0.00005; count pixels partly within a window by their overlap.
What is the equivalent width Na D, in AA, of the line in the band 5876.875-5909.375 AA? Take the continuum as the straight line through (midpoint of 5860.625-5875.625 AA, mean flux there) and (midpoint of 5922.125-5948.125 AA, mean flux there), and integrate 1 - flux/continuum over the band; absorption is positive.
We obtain 2.5 AA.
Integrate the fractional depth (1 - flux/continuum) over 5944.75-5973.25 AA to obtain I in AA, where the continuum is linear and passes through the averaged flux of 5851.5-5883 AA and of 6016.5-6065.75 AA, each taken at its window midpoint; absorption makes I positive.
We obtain 1.20 AA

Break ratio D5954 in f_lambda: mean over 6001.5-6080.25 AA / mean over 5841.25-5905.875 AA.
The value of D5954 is 1.0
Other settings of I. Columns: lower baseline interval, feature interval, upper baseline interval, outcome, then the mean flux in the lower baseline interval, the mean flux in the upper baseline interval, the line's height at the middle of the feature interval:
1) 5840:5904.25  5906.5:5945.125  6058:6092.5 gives 0.5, 49.4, 50.1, 49.6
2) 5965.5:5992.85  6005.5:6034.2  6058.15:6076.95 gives -1.3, 48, 50.4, 49.1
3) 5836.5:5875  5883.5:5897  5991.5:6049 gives 1.4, 51.6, 51.3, 51.5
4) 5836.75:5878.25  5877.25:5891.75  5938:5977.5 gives 0.9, 51.8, 49.2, 51.1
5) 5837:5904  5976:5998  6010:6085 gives 0.9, 49.7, 51.6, 51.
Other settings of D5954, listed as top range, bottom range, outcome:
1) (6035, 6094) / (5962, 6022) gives 1.04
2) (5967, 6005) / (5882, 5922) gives 1.01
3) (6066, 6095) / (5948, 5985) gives 1.02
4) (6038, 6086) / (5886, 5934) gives 1.09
